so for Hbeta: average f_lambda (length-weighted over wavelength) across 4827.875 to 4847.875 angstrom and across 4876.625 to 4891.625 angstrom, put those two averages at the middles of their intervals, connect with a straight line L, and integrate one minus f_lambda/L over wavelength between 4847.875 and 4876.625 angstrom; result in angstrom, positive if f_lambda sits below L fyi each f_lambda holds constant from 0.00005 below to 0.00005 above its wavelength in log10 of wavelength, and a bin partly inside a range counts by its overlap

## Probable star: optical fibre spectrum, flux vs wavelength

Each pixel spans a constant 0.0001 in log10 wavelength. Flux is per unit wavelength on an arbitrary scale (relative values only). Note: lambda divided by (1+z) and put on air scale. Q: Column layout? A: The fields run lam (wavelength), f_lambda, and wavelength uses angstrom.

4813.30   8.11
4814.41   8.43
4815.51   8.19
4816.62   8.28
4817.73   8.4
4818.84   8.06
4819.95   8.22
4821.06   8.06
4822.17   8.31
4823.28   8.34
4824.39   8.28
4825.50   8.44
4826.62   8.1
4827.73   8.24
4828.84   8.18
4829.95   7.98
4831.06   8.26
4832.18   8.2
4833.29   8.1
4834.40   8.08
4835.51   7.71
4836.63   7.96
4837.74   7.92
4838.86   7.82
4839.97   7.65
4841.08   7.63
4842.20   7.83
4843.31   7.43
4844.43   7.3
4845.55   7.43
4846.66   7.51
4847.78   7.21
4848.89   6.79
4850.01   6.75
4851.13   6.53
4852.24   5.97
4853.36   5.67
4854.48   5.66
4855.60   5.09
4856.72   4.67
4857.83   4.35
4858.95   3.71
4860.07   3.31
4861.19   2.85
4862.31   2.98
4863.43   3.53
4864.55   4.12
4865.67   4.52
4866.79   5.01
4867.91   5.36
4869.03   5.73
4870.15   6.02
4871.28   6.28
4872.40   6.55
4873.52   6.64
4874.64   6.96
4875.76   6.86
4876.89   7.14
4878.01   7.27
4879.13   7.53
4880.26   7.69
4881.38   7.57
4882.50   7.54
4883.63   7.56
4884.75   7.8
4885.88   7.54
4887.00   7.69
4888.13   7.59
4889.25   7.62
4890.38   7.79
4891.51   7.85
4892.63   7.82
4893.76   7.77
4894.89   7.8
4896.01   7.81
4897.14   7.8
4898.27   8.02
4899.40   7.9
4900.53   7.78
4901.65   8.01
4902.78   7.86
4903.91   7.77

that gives 8.8 angstrom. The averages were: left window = 7.81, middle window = 5.33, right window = 7.59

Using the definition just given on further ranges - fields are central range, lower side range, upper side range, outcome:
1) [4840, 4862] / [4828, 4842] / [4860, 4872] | 1.19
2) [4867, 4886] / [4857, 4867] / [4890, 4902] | -4.72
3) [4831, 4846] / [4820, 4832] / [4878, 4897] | 0.57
